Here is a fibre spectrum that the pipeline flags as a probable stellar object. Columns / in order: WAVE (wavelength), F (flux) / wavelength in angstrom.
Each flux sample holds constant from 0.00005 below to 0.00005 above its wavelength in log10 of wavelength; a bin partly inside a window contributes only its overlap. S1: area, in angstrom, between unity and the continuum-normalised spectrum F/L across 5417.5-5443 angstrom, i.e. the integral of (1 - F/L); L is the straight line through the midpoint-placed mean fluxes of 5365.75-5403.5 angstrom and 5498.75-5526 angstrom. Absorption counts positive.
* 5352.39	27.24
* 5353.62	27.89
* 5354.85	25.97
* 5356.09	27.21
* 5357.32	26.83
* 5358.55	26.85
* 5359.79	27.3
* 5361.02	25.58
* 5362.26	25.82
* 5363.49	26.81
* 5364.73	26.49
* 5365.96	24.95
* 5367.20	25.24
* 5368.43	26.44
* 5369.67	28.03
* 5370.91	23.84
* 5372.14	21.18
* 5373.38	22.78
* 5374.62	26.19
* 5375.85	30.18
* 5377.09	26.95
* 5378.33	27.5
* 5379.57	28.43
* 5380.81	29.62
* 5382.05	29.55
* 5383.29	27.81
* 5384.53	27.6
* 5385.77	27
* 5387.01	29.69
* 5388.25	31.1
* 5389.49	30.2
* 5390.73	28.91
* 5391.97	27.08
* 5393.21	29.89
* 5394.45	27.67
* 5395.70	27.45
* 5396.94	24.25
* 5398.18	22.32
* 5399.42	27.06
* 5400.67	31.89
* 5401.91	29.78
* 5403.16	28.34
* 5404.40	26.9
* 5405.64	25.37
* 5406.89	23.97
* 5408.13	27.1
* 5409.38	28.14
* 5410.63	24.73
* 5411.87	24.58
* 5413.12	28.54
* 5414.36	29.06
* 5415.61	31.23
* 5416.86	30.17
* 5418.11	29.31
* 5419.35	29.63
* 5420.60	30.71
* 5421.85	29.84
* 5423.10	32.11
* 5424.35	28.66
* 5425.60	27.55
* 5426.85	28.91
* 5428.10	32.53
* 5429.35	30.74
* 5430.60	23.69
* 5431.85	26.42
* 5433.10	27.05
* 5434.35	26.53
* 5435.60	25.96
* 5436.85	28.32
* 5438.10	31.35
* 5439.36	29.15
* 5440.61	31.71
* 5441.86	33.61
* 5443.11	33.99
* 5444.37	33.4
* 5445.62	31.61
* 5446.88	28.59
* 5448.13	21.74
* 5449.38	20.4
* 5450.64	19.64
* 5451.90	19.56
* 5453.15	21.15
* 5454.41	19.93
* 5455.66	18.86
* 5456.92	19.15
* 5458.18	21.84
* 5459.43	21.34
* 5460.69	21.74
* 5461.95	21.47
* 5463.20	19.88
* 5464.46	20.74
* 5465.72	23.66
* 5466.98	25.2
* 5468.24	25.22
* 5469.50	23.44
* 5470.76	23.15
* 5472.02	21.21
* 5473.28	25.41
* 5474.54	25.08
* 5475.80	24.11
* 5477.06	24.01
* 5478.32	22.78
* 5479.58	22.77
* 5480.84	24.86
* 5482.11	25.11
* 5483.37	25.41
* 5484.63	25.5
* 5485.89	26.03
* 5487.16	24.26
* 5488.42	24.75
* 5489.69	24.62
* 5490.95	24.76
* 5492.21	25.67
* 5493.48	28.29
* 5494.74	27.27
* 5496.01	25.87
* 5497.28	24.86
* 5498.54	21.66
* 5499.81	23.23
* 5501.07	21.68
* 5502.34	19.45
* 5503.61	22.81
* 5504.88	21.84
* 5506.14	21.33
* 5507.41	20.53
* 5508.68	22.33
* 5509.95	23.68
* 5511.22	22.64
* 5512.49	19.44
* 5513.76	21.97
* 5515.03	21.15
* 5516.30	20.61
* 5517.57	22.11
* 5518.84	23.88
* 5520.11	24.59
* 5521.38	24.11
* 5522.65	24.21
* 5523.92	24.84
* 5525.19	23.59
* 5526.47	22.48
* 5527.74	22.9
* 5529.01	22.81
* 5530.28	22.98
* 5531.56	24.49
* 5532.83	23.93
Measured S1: -3.7 angstrom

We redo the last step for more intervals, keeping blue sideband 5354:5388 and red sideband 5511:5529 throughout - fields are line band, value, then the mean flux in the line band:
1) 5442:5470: 1.2 angstrom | 23.5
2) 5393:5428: -3.2 angstrom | 28.1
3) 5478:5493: -0.7 angstrom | 24.8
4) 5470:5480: 0.2 angstrom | 23.6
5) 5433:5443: -1.8 angstrom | 29.6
